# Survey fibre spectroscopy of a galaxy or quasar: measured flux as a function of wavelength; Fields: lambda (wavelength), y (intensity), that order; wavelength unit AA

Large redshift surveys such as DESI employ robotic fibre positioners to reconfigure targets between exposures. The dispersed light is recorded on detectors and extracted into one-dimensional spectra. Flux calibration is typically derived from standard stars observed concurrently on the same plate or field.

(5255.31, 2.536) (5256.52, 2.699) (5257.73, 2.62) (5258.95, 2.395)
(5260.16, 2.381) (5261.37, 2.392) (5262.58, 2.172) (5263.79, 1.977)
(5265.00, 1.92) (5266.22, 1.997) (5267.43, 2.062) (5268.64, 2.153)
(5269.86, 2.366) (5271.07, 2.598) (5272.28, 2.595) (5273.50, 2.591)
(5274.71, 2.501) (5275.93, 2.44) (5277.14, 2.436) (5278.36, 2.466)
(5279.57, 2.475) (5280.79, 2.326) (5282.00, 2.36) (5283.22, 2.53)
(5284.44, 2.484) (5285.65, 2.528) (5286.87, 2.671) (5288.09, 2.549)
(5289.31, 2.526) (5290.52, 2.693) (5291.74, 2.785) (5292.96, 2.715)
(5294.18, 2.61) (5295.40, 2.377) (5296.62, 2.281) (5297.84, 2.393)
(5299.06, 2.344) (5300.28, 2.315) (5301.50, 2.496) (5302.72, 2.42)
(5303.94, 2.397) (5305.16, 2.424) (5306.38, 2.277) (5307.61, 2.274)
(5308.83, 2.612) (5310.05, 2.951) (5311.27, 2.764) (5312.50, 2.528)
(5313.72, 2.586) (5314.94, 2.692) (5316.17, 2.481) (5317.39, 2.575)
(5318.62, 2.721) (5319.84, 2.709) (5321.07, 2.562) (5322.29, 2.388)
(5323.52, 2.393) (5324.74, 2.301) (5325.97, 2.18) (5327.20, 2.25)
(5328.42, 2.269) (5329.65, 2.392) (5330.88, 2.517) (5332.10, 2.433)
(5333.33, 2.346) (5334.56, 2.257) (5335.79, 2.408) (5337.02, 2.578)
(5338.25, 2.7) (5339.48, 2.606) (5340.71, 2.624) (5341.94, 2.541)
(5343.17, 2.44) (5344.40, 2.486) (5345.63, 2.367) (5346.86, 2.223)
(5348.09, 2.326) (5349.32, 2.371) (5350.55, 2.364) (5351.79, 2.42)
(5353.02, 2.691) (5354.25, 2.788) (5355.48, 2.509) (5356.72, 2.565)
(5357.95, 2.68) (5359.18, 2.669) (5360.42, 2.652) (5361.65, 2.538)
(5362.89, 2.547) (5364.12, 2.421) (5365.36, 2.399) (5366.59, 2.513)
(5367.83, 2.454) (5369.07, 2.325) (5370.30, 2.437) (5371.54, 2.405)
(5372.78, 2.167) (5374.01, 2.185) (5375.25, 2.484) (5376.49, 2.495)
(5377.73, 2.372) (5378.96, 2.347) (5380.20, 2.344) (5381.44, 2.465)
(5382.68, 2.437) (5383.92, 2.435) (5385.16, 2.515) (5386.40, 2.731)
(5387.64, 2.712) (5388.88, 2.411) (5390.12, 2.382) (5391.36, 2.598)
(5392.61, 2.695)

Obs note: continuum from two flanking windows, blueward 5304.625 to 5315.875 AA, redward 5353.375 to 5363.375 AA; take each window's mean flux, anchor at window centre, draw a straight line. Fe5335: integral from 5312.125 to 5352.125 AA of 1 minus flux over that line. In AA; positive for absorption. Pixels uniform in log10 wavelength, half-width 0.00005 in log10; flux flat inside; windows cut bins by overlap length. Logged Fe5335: 2.1 AA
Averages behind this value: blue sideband 2.57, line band 2.46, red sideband 2.62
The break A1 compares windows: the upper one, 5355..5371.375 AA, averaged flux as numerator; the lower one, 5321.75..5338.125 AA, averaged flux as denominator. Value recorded 1.06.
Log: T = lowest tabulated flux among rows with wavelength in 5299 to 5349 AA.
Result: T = 2.18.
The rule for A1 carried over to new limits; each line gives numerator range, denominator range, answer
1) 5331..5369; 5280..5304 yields 1.00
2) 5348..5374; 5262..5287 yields 1.05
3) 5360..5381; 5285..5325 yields 0.96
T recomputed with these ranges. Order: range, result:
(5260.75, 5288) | 1.92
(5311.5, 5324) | 2.388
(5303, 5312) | 2.274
